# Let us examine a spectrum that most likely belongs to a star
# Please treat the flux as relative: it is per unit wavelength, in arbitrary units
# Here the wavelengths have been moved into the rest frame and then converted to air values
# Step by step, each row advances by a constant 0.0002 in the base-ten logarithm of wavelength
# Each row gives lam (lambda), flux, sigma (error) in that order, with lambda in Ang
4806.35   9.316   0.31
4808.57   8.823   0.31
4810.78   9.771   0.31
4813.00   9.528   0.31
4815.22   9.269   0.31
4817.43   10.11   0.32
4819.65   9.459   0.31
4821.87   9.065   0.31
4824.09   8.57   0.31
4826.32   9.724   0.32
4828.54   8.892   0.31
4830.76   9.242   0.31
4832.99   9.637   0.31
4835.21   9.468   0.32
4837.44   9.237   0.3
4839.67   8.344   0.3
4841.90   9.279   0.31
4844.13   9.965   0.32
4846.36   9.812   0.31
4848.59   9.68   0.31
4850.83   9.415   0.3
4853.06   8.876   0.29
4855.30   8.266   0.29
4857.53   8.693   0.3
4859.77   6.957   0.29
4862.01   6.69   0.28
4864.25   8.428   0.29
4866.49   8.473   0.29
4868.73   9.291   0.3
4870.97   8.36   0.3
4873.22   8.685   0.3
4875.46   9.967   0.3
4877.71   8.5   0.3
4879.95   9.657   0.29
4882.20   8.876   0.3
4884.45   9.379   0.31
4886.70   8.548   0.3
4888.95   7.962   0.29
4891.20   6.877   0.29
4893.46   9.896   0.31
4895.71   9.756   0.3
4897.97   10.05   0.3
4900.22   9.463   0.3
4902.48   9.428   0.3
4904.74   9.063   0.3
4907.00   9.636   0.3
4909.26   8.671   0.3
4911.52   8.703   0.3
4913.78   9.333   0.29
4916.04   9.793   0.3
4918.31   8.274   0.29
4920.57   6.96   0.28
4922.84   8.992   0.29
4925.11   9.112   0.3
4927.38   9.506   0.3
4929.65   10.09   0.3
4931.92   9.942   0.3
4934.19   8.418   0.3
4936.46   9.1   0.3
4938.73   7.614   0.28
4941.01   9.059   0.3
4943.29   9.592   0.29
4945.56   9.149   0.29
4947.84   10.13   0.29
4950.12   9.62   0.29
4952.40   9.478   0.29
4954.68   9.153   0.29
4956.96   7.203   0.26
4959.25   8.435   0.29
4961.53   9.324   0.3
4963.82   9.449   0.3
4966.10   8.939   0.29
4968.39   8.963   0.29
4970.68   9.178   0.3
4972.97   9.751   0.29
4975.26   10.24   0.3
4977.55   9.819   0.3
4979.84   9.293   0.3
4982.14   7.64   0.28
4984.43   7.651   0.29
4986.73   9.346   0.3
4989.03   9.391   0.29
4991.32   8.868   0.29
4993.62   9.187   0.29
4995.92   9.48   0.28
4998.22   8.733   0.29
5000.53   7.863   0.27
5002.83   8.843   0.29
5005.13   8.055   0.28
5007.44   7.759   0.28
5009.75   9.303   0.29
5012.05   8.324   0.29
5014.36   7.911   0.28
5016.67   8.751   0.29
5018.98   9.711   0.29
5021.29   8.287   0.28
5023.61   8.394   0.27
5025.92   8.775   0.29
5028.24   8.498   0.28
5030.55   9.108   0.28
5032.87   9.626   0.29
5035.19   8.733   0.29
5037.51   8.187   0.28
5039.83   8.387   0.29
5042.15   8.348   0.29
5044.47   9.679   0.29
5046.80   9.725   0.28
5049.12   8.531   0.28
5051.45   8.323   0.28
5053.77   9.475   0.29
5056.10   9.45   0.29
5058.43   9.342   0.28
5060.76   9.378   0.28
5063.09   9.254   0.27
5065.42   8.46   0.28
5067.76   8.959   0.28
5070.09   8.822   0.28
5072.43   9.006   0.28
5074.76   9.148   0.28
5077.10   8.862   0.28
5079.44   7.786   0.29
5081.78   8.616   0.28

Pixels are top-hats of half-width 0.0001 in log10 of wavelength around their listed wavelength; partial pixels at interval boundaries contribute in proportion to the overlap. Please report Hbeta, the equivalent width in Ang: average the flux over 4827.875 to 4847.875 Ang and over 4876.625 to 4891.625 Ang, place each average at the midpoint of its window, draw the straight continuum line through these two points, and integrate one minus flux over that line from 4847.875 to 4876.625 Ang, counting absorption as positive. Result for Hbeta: 1.2 Ang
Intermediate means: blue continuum 9.34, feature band 8.58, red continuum 8.62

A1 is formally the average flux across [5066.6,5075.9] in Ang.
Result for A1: 8.99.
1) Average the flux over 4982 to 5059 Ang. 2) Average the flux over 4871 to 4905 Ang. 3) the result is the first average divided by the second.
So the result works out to 0.97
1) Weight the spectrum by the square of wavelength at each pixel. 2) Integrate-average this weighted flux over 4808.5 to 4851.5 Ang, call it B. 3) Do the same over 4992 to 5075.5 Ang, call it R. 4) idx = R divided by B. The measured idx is 1.0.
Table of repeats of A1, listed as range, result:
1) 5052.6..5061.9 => 9.41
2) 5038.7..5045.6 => 8.81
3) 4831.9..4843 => 9.19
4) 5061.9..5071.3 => 8.87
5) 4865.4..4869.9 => 8.89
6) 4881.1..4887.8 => 8.93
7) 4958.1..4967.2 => 9.04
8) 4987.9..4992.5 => 9.14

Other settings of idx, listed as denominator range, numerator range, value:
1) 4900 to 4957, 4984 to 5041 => 0.99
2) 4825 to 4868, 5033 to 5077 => 1.10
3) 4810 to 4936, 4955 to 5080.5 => 1.04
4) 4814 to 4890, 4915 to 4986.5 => 1.05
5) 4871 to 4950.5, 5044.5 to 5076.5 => 1.06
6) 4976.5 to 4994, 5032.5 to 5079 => 1.04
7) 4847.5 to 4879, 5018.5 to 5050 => 1.10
